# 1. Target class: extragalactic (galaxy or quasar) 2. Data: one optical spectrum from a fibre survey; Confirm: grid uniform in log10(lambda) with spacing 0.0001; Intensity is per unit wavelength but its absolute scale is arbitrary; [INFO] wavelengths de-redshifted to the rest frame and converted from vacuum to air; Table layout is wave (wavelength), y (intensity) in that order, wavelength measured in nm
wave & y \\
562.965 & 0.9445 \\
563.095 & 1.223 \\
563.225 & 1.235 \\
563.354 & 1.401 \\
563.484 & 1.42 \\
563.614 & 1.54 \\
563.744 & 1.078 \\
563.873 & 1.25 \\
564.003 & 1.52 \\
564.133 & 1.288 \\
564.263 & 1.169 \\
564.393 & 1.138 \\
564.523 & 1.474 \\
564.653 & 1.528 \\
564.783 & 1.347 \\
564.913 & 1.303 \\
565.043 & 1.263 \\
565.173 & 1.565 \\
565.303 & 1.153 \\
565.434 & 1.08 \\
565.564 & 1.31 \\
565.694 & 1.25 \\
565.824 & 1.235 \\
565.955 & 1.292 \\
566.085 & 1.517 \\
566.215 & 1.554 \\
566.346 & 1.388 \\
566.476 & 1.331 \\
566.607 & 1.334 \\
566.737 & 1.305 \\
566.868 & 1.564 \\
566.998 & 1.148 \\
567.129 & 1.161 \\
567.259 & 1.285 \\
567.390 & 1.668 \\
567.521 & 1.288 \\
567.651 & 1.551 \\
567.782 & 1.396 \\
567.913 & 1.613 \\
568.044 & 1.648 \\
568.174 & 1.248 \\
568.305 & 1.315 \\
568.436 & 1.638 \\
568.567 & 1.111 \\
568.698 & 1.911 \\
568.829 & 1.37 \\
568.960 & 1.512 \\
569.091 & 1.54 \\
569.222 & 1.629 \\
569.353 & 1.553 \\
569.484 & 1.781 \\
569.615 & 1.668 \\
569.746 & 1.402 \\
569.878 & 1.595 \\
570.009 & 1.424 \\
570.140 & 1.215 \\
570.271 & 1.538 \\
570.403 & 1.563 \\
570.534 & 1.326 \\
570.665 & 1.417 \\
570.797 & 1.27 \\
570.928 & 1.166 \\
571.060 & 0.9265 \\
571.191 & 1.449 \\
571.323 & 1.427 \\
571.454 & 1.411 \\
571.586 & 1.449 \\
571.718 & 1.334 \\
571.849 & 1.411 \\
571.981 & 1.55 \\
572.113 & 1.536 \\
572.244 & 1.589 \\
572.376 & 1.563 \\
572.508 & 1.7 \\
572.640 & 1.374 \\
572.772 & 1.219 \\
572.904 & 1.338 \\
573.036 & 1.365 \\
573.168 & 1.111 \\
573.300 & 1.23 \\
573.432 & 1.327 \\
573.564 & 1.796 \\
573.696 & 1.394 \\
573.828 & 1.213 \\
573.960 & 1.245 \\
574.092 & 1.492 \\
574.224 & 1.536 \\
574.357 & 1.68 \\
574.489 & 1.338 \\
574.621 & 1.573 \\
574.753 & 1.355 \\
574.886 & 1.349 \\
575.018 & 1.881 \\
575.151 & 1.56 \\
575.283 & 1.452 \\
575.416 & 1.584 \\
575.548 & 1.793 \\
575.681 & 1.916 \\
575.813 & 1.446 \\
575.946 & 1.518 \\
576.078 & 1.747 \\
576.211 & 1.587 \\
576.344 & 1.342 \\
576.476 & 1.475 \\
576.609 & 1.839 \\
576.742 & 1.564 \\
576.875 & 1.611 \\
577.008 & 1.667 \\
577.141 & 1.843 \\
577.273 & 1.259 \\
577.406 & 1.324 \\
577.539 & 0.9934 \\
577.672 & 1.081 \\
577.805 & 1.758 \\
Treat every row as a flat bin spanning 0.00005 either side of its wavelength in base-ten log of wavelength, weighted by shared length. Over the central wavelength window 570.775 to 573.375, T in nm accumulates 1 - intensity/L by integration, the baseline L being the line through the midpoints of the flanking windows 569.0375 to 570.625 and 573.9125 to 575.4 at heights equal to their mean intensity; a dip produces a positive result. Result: 0.24 nm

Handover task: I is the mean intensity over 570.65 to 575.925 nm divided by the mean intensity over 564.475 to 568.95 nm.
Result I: 1.04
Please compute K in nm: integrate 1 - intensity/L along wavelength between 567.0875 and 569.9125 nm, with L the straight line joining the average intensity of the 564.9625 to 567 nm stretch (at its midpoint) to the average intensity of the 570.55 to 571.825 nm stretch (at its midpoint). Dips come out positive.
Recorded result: -0.36 nm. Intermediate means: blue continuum 1.34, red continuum 1.32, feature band 1.5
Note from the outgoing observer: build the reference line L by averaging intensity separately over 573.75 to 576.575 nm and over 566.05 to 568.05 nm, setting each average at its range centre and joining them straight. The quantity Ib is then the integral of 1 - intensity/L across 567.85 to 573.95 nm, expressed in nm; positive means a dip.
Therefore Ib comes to 0.13 nm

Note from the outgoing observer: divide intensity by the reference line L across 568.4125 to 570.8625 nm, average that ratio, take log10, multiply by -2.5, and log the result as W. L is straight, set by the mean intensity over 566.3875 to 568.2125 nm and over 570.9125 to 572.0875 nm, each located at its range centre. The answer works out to -0.09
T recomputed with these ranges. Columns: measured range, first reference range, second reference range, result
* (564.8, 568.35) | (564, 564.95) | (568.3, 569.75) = 0.18 nm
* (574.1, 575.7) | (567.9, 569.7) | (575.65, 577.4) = 0.00 nm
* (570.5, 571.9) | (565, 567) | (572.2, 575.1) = 0.08 nm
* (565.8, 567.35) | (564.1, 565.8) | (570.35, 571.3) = -0.06 nm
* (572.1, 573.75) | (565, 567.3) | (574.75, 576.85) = 0.10 nm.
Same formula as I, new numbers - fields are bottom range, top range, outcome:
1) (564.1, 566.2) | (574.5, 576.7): 1.20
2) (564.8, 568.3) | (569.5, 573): 1.04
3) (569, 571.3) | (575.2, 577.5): 1.10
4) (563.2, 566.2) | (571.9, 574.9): 1.08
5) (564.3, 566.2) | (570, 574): 1.05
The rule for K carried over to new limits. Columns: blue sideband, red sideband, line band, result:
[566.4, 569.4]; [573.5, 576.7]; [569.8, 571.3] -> 0.12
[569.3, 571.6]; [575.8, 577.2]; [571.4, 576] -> 0.14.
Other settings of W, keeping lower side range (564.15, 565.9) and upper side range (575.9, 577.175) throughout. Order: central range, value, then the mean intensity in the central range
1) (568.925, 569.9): -0.12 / 1.59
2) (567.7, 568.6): -0.04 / 1.44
